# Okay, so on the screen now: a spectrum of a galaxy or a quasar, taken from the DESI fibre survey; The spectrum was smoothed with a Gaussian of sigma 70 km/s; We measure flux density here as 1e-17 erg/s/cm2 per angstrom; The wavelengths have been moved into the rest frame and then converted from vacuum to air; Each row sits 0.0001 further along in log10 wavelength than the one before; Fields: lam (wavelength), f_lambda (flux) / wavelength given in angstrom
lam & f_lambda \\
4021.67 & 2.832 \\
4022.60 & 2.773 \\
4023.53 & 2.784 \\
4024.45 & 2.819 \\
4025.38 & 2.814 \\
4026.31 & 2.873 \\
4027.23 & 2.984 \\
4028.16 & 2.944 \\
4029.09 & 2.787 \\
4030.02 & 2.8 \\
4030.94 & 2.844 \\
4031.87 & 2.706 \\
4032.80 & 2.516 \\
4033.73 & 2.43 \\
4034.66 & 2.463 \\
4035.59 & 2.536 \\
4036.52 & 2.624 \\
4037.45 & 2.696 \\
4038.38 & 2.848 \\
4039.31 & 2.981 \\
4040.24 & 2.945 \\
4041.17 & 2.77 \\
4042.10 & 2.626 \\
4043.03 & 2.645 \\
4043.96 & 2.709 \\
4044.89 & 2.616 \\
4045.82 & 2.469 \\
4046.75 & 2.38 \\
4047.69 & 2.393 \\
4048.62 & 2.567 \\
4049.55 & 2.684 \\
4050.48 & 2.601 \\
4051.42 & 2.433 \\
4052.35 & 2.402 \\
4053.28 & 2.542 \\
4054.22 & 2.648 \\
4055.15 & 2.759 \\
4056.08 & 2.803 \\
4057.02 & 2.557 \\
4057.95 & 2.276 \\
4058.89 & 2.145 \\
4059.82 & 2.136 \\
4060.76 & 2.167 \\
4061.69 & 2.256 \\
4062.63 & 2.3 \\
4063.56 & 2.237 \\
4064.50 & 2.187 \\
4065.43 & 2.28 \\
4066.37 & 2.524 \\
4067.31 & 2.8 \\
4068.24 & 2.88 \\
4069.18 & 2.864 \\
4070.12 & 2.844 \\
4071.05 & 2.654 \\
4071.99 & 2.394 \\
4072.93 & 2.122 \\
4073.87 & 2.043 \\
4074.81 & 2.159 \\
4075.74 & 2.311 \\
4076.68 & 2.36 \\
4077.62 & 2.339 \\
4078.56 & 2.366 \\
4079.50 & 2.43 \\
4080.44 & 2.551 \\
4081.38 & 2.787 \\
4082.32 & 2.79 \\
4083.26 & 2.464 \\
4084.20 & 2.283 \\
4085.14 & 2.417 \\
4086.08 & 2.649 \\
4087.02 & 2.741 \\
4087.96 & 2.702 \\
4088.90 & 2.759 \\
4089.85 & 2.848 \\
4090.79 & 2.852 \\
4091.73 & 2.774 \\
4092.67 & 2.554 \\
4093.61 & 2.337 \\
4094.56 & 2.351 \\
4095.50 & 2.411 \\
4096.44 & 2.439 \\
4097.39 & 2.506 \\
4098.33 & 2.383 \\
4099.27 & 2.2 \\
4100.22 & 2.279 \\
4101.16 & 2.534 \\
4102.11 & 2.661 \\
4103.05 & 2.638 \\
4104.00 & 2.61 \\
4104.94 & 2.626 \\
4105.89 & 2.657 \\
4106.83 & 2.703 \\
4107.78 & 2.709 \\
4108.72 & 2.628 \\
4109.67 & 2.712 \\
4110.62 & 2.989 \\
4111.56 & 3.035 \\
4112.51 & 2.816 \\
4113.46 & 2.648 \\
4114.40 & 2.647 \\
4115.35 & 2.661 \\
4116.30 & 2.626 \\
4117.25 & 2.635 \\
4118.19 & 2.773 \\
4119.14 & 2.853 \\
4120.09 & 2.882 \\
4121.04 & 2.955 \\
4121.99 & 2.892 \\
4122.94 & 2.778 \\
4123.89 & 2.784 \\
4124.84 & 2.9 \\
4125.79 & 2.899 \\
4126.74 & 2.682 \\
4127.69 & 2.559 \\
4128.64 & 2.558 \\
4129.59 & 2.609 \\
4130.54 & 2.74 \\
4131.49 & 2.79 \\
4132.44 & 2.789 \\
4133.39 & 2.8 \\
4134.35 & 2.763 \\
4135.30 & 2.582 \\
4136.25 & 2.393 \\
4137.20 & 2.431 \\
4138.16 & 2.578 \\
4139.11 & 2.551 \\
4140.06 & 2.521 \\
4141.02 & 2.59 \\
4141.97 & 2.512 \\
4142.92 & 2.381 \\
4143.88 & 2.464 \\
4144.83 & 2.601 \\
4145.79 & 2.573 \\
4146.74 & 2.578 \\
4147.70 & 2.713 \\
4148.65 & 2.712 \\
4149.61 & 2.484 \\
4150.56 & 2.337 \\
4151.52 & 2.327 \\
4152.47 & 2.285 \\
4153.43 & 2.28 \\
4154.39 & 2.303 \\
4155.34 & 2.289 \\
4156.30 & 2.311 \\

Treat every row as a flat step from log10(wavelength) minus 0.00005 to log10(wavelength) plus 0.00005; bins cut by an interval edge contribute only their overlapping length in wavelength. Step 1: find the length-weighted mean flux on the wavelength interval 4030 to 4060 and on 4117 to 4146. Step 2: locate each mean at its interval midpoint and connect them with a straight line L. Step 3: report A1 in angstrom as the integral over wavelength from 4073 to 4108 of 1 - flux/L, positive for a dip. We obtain 1.6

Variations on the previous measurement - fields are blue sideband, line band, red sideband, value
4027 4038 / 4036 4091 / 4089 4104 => 1.57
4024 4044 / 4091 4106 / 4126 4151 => 0.85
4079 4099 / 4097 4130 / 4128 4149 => -1.31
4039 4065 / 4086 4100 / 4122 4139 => 0.22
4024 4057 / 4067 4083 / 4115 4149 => 0.98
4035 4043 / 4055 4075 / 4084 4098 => 1.77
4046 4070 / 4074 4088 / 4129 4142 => 0.27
